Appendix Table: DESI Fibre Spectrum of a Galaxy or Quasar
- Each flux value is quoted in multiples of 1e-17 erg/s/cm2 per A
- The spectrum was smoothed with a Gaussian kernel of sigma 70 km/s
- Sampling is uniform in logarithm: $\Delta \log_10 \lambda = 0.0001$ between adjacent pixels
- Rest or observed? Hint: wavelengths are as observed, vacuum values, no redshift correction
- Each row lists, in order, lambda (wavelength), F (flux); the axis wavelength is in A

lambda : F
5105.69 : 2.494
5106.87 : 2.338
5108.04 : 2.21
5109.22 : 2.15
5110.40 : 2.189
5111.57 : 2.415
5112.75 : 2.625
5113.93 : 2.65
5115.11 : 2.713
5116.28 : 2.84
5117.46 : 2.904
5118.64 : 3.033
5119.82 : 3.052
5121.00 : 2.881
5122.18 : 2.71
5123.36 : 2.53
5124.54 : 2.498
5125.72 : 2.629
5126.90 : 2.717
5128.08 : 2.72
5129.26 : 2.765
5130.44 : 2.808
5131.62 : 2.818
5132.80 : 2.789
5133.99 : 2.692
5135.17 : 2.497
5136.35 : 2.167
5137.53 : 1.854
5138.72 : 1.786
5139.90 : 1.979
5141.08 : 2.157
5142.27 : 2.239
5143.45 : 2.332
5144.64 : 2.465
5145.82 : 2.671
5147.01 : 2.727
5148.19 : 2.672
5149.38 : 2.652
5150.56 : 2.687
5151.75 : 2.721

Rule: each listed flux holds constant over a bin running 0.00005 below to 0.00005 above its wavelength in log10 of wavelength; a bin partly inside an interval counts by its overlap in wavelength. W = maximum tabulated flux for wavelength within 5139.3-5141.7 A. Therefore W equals 2.157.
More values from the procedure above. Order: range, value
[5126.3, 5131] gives 2.808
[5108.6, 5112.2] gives 2.415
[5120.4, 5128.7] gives 2.881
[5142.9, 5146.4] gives 2.671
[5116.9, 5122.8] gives 3.052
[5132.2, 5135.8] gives 2.789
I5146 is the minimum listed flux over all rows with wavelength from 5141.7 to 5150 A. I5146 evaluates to 2.239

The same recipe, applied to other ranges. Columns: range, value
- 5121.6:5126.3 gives 2.498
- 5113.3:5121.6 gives 2.65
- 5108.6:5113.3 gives 2.15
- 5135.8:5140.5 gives 1.786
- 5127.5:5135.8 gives 2.497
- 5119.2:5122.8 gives 2.71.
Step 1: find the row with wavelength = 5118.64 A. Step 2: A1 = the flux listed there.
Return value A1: 3.033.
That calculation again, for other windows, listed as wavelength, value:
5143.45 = 2.332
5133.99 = 2.692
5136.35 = 2.167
